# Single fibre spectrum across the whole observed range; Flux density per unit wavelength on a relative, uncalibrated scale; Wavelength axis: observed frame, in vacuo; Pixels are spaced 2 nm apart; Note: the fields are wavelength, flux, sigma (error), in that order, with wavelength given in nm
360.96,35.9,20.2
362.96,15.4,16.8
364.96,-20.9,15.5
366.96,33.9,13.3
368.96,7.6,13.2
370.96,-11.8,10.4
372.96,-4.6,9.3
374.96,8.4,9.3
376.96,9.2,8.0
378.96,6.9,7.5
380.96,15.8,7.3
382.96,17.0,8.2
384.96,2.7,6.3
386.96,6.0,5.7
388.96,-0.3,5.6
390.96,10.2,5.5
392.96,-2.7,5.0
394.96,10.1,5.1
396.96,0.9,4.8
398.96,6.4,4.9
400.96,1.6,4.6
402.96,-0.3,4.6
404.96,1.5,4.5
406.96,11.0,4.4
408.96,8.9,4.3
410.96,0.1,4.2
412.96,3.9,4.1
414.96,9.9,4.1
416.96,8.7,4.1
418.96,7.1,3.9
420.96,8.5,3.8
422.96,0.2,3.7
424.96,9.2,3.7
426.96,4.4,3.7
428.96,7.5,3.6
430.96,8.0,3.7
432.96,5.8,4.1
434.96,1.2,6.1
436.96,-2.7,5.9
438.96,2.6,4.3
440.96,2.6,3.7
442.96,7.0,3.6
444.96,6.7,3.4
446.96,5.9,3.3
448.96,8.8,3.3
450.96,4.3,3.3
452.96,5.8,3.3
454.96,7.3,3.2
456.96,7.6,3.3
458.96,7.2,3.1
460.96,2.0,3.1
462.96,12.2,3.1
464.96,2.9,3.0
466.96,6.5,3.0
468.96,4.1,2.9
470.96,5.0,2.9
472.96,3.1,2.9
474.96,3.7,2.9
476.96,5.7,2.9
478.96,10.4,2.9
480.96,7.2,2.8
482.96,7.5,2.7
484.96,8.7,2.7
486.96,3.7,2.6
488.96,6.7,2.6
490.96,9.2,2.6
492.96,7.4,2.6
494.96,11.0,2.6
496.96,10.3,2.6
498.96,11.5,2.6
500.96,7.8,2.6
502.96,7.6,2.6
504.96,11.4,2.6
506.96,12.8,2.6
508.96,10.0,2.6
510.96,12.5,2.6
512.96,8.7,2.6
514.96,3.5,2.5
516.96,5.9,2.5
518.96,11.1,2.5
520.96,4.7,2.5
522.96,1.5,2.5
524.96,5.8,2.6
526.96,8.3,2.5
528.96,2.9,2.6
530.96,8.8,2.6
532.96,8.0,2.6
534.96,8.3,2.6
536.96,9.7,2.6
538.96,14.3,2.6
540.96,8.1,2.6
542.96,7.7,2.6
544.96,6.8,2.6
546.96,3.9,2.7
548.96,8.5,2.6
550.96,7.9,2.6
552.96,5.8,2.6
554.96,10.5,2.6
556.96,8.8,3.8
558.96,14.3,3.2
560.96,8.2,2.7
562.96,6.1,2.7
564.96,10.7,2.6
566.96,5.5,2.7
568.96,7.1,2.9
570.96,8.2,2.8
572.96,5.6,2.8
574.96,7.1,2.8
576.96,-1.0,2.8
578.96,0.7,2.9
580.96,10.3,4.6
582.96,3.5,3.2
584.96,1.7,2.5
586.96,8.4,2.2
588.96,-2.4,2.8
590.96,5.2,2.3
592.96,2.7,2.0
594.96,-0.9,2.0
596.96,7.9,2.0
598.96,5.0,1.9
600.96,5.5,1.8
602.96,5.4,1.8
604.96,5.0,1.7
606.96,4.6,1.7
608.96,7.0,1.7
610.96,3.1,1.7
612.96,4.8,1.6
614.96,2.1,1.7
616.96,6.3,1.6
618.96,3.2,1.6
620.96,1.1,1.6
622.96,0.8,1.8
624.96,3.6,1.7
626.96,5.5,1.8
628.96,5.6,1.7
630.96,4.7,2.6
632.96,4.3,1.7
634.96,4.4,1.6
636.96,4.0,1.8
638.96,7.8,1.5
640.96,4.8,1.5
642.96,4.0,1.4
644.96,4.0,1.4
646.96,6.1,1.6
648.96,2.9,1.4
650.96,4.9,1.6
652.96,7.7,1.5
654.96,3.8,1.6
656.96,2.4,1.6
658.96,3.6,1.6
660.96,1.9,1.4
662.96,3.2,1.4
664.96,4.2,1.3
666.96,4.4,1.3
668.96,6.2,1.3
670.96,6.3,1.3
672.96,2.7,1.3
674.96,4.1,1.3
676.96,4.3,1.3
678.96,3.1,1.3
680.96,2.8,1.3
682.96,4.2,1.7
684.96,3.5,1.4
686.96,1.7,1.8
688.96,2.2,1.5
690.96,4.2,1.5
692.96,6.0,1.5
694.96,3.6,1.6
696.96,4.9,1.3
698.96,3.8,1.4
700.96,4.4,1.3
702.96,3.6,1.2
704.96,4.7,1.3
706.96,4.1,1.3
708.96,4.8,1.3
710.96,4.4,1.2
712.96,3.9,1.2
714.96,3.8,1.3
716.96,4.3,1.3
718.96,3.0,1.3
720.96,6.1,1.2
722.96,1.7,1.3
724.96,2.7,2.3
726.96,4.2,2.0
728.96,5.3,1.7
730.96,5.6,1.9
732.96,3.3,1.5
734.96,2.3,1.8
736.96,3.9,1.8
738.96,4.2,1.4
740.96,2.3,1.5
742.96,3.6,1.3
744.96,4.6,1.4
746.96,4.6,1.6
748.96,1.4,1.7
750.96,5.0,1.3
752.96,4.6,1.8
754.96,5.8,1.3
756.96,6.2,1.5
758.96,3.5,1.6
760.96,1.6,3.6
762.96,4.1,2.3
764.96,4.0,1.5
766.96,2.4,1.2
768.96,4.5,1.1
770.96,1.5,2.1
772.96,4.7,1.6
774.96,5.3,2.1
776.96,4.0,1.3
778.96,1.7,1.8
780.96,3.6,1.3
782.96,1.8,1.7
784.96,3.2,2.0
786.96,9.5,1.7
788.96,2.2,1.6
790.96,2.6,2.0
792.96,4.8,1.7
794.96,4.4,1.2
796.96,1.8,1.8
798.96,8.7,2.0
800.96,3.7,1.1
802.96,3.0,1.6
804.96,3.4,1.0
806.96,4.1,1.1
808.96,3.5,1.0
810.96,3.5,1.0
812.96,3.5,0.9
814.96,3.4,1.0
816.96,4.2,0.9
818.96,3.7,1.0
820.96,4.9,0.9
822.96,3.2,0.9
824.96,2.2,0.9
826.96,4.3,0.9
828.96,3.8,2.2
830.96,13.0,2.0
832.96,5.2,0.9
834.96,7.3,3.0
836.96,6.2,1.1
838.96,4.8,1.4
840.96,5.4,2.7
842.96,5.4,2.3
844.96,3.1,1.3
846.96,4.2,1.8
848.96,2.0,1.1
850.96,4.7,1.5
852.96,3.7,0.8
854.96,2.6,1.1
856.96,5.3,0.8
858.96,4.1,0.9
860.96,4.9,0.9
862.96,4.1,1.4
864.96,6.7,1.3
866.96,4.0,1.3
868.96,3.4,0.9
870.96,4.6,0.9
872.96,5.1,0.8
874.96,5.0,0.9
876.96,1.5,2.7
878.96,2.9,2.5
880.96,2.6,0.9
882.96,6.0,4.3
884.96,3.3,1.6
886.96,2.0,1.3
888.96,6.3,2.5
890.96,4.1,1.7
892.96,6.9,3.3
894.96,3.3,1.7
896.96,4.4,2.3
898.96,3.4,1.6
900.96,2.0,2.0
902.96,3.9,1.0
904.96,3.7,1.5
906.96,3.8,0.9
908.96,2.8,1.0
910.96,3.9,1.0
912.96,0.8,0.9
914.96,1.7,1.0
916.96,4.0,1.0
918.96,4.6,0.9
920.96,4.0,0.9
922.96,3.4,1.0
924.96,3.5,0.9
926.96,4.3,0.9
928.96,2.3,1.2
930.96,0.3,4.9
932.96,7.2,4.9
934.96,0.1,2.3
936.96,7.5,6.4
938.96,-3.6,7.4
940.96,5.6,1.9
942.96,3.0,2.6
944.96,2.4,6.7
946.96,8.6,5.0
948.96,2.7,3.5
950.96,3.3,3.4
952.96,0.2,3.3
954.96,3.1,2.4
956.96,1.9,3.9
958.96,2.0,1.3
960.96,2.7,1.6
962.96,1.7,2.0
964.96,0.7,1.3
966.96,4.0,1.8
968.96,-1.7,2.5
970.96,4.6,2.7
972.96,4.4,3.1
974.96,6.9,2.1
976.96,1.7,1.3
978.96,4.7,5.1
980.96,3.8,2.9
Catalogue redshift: 0.22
